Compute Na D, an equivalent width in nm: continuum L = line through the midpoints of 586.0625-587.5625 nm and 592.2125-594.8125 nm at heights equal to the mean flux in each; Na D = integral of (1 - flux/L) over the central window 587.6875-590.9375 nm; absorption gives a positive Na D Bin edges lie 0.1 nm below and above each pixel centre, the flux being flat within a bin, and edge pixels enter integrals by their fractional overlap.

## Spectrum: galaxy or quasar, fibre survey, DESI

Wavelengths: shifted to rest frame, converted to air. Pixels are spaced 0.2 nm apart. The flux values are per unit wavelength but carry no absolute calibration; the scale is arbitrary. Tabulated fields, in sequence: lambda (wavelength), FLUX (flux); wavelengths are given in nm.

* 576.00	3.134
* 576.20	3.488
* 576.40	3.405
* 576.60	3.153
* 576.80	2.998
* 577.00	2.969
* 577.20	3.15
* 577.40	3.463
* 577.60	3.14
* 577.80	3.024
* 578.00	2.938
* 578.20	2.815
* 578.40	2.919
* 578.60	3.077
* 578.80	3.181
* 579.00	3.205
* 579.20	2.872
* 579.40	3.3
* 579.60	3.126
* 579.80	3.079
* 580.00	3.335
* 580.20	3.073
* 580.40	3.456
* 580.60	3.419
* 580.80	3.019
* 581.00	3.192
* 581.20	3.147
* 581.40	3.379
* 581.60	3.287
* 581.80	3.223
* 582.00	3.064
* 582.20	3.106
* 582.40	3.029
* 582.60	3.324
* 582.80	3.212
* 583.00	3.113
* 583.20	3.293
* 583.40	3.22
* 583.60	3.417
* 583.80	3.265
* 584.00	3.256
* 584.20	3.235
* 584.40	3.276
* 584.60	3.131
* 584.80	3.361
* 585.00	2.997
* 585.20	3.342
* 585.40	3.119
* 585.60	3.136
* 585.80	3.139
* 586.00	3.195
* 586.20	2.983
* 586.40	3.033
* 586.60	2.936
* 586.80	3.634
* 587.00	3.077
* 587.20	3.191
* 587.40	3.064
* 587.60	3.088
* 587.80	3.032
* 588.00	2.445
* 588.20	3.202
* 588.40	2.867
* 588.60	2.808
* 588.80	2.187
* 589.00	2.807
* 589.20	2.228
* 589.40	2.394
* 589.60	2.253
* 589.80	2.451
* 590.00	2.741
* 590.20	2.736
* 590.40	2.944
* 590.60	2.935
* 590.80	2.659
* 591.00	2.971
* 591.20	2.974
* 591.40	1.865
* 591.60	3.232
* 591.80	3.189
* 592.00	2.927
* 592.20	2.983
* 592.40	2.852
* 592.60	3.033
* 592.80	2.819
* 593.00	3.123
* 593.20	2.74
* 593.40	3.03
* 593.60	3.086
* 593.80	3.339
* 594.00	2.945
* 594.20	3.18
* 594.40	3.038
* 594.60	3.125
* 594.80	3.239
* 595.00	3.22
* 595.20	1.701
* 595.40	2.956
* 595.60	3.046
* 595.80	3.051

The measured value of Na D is 0.443 nm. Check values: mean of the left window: 3.13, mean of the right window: 3.03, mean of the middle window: 2.67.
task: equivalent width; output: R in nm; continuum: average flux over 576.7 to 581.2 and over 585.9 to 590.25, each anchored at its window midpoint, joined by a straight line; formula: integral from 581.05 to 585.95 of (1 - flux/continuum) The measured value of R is -0.38 nm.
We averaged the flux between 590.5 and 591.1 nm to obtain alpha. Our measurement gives 2.85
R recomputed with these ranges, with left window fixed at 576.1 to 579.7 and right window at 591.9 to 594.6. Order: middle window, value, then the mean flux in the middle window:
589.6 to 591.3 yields 0.15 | 2.77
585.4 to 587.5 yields -0.05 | 3.14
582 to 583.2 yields -0.03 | 3.16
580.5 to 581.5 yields -0.04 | 3.23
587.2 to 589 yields 0.11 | 2.85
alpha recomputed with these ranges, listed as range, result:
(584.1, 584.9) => 3.25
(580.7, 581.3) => 3.12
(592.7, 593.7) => 2.96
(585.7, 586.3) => 3.11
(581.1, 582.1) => 3.22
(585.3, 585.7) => 3.13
